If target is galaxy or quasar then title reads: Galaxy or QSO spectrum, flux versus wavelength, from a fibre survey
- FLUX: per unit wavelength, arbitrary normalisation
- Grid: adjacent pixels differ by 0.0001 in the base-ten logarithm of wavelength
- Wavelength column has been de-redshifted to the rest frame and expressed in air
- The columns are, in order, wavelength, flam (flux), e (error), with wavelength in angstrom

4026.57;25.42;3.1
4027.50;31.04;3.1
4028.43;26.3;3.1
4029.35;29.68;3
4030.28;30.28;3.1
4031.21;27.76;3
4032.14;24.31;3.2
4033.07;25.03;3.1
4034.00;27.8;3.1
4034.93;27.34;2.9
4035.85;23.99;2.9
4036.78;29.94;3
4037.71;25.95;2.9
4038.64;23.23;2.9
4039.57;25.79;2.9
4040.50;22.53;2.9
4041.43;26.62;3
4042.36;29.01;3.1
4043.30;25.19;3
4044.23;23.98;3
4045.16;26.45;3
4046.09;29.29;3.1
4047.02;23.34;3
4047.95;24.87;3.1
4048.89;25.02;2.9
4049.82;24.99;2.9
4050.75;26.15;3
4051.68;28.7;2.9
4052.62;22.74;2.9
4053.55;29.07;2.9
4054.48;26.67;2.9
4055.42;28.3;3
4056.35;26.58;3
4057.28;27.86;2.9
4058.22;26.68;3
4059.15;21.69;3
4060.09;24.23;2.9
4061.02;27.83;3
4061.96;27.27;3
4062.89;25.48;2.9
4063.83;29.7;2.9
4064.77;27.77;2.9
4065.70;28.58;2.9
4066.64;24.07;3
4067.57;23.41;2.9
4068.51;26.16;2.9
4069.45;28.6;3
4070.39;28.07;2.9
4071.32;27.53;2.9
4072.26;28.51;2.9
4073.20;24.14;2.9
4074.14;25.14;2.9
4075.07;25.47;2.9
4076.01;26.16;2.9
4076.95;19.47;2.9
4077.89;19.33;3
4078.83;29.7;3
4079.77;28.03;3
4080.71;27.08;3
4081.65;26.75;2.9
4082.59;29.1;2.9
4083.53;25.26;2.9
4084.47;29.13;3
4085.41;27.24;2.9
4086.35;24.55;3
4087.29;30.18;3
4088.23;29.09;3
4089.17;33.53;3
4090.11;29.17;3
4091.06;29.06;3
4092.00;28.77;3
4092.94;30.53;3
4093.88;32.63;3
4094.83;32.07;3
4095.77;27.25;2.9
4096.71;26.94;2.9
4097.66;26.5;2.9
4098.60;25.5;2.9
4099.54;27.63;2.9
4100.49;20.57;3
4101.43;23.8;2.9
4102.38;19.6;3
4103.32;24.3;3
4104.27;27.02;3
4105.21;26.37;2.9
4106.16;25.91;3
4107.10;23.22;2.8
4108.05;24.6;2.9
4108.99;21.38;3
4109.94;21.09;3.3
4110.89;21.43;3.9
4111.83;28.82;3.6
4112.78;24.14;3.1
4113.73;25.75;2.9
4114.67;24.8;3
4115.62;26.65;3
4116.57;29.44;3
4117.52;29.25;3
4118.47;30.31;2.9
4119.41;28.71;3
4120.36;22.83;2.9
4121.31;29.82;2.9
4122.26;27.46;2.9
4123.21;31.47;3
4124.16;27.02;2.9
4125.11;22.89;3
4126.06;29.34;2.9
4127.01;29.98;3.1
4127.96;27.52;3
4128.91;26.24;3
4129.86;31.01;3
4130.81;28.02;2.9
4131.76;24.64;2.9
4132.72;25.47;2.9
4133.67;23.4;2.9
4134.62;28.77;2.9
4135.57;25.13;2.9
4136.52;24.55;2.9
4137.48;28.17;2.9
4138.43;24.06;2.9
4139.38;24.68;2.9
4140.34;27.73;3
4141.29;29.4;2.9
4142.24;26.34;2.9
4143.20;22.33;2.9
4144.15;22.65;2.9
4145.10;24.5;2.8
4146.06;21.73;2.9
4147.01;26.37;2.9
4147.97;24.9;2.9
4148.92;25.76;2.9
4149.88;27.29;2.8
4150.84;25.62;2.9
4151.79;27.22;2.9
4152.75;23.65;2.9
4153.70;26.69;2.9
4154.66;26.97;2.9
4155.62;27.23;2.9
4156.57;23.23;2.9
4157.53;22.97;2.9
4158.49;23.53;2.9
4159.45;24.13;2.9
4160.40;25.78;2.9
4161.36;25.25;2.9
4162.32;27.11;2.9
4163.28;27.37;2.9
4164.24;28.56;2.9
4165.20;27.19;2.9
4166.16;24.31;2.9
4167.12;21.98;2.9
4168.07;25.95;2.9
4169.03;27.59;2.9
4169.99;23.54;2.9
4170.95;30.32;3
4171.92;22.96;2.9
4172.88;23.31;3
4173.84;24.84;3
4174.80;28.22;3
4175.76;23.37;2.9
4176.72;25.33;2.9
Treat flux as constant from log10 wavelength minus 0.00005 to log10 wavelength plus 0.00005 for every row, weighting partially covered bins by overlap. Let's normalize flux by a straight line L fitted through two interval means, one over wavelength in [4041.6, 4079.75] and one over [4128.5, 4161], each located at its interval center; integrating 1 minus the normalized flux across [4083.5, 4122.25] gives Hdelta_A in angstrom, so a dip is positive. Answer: -1.32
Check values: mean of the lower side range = 26.1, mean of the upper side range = 25.6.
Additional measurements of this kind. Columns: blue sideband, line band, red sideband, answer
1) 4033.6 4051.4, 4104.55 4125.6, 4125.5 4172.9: -0.2 angstrom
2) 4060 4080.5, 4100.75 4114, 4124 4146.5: 1.1 angstrom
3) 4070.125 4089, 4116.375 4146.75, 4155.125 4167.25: -1.0 angstrom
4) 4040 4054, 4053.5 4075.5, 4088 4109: -0.3 angstrom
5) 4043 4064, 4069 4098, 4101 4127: -1.7 angstrom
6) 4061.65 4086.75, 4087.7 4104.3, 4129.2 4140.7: -0.7 angstrom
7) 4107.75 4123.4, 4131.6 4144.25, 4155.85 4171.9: 0.1 angstrom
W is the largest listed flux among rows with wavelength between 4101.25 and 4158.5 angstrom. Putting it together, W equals 31.47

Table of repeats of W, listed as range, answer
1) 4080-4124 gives 33.53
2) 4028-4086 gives 30.28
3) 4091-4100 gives 32.63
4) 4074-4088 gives 30.18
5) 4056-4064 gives 29.7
